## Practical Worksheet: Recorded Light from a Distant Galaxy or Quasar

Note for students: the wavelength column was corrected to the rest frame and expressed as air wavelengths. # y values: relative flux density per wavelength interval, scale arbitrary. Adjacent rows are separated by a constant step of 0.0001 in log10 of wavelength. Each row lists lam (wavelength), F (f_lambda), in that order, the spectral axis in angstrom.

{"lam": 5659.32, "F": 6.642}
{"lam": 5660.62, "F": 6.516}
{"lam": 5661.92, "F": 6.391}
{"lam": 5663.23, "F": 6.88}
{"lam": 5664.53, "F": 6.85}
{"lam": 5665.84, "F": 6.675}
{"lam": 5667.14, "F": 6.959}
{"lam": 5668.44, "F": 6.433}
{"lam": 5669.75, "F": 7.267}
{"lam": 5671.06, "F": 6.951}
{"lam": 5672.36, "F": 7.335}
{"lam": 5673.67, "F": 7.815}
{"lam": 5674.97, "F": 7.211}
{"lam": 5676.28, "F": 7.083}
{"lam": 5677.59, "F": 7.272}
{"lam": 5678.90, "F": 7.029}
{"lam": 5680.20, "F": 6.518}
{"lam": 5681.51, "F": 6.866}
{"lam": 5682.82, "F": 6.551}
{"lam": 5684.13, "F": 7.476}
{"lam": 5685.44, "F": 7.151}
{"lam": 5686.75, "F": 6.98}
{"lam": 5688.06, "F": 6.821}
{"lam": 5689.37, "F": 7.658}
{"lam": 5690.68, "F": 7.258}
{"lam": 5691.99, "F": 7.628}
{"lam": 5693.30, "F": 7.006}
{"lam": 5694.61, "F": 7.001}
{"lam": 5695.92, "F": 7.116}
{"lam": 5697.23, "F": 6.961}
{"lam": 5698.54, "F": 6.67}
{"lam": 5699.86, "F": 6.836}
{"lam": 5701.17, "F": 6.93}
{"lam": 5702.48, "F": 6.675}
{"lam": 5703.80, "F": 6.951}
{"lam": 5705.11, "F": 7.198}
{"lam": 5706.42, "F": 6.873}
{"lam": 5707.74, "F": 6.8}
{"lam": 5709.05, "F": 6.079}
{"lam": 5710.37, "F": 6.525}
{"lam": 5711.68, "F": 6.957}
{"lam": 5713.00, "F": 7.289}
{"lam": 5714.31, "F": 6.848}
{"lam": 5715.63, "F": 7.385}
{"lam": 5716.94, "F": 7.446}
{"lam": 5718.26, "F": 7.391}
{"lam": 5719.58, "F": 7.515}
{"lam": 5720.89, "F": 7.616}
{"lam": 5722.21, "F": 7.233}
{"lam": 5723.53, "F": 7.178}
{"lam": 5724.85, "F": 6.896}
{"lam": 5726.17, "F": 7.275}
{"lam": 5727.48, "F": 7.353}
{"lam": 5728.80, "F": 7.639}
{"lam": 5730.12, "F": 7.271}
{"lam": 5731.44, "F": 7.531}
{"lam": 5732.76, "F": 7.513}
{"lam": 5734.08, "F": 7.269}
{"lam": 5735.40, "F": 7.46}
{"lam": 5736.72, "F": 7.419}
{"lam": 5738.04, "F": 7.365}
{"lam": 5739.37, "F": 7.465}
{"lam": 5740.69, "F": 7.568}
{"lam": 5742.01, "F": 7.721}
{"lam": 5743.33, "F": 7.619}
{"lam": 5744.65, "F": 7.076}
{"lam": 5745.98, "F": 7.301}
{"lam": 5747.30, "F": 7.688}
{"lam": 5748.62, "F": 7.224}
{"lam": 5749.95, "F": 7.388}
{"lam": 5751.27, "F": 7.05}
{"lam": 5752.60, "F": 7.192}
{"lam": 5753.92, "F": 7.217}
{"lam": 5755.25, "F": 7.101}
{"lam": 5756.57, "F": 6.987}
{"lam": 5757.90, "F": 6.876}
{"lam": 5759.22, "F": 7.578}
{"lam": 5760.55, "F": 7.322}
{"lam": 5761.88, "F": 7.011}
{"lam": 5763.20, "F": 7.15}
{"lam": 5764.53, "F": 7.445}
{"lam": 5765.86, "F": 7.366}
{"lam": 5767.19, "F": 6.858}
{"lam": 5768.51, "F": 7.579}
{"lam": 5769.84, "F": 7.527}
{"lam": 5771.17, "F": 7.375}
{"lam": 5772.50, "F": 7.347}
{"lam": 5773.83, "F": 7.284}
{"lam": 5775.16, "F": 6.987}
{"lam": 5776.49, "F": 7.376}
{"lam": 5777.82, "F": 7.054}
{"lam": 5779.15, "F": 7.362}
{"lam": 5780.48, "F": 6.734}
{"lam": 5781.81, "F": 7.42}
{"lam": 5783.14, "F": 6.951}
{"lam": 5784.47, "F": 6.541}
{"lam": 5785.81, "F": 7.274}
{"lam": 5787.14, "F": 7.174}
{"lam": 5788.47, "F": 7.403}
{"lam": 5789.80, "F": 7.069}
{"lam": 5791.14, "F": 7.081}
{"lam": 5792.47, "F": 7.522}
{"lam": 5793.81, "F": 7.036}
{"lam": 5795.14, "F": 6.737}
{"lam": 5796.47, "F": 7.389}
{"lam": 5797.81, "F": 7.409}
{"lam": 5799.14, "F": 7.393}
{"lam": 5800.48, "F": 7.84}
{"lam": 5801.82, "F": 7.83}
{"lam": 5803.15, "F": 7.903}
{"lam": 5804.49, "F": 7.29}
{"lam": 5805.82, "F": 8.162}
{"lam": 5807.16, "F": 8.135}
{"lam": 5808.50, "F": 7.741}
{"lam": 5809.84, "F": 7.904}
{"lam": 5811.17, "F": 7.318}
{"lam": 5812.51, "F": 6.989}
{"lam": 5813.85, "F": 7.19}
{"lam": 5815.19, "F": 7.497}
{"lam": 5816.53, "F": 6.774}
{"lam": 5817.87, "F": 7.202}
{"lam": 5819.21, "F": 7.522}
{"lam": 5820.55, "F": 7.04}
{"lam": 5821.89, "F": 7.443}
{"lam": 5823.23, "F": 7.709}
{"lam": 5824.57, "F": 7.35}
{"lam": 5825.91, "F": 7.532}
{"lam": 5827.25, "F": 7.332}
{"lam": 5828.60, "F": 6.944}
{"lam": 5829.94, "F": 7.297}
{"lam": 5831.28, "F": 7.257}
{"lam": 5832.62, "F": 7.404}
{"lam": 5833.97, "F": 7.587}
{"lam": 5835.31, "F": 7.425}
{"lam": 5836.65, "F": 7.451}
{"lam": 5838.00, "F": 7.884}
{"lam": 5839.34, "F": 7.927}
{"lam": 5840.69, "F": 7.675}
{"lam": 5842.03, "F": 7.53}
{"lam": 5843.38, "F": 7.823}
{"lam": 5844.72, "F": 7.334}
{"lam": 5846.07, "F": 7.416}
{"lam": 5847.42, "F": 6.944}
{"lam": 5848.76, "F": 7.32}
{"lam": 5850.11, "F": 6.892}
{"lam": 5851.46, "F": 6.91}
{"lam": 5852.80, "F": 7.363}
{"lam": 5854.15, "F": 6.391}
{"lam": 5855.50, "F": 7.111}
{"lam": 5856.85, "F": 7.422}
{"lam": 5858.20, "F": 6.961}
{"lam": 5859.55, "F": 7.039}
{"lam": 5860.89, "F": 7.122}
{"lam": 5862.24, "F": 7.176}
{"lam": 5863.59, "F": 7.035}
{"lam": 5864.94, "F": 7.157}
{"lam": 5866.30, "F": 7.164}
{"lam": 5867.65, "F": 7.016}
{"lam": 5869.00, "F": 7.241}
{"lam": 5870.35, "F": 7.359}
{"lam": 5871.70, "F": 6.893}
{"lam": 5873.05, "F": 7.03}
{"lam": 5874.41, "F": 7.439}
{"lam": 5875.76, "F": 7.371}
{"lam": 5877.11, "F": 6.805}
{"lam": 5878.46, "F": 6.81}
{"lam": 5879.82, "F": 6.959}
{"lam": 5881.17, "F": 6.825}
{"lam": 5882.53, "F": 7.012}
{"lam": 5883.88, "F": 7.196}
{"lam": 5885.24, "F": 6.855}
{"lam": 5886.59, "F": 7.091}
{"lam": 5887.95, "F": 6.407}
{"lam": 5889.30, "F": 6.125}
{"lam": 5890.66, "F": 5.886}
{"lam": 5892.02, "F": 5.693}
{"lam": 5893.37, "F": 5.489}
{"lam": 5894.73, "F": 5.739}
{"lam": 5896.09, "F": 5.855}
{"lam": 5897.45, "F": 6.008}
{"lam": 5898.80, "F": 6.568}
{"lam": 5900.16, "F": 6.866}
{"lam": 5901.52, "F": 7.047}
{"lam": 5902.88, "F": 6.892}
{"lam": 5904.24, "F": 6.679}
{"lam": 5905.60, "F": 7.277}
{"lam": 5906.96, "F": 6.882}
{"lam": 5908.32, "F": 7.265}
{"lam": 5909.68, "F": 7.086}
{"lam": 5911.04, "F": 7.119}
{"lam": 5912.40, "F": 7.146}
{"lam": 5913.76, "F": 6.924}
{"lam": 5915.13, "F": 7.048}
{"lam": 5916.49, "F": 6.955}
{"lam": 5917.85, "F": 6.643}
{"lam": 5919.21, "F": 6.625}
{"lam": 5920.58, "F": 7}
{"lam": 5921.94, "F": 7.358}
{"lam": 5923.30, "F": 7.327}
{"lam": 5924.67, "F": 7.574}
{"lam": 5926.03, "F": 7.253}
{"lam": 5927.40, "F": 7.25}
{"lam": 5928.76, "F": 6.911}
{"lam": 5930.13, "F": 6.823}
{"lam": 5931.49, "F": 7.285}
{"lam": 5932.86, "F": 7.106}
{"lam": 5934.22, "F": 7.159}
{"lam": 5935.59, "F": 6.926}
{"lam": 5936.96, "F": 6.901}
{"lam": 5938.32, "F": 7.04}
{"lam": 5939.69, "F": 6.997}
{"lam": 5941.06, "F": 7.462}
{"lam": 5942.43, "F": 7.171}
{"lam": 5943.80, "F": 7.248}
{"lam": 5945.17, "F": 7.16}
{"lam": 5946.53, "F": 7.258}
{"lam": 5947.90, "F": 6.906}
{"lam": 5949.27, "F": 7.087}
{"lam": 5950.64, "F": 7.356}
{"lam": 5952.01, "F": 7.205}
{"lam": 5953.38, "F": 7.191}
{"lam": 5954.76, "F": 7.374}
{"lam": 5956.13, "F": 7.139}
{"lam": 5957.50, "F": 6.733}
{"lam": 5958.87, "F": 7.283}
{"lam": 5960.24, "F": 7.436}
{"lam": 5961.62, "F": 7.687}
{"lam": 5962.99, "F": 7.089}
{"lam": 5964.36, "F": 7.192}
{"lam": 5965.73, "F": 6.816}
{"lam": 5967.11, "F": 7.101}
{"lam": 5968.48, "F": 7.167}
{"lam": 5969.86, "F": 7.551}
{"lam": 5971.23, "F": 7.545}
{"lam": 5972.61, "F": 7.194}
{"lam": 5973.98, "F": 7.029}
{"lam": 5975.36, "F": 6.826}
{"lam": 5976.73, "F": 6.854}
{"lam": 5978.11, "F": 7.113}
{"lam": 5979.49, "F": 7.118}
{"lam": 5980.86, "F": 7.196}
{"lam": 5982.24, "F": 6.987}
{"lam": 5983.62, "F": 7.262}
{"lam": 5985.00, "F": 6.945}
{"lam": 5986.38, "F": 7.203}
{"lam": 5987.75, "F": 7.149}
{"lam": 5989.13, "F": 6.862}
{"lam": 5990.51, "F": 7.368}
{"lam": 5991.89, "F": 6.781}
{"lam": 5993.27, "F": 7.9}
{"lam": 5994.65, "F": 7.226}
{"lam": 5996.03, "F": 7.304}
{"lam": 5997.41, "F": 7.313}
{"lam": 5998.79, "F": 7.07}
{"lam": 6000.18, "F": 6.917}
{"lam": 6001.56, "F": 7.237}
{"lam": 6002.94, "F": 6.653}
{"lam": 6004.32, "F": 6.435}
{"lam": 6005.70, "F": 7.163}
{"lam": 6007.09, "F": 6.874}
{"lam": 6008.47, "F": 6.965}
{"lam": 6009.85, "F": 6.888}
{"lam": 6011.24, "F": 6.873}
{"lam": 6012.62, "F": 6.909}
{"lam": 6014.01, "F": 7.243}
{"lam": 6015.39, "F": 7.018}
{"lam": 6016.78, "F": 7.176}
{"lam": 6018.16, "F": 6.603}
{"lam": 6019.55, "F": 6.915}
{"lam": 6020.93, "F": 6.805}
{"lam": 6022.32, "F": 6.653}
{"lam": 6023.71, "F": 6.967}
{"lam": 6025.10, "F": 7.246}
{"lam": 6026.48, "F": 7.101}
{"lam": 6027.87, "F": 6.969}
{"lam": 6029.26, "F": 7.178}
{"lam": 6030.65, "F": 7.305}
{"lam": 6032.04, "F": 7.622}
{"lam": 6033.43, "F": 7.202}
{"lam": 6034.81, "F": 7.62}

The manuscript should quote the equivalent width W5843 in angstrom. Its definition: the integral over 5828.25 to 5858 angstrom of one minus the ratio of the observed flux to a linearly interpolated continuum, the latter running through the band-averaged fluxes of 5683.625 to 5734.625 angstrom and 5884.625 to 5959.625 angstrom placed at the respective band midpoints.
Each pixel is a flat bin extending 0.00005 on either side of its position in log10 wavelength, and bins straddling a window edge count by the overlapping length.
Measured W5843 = -1.5 angstrom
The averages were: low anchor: 7.13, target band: 7.33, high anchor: 6.9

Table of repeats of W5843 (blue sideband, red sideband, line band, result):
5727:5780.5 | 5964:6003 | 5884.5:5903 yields 2.3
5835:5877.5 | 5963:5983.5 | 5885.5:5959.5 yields 2.8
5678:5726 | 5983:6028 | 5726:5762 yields -1.6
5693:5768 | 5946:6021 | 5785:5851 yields -2.3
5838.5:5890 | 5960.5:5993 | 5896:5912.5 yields 0.6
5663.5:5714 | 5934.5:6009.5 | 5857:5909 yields 2.1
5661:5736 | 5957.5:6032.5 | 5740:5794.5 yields -1.2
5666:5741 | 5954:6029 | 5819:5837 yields -0.7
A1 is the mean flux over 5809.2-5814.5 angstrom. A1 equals 7.35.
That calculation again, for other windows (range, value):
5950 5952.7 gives 7.28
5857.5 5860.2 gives 7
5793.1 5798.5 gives 7.15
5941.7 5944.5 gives 7.2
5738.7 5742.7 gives 7.58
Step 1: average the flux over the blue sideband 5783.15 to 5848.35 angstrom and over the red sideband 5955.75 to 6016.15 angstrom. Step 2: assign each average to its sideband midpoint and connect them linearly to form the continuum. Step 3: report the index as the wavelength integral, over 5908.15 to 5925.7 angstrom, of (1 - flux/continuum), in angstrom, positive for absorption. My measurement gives 0.4 angstrom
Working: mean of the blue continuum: 7.4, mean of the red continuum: 7.1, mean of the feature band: 7.08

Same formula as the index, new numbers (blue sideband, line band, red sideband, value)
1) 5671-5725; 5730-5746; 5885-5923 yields -1.0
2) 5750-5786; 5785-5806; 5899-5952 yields -0.6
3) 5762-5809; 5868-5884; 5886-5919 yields -0.7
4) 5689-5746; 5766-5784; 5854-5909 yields -0.4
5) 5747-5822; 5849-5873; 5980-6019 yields 0.5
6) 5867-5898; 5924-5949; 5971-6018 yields -1.0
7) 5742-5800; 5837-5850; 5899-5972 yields -0.6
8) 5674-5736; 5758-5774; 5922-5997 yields -0.4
